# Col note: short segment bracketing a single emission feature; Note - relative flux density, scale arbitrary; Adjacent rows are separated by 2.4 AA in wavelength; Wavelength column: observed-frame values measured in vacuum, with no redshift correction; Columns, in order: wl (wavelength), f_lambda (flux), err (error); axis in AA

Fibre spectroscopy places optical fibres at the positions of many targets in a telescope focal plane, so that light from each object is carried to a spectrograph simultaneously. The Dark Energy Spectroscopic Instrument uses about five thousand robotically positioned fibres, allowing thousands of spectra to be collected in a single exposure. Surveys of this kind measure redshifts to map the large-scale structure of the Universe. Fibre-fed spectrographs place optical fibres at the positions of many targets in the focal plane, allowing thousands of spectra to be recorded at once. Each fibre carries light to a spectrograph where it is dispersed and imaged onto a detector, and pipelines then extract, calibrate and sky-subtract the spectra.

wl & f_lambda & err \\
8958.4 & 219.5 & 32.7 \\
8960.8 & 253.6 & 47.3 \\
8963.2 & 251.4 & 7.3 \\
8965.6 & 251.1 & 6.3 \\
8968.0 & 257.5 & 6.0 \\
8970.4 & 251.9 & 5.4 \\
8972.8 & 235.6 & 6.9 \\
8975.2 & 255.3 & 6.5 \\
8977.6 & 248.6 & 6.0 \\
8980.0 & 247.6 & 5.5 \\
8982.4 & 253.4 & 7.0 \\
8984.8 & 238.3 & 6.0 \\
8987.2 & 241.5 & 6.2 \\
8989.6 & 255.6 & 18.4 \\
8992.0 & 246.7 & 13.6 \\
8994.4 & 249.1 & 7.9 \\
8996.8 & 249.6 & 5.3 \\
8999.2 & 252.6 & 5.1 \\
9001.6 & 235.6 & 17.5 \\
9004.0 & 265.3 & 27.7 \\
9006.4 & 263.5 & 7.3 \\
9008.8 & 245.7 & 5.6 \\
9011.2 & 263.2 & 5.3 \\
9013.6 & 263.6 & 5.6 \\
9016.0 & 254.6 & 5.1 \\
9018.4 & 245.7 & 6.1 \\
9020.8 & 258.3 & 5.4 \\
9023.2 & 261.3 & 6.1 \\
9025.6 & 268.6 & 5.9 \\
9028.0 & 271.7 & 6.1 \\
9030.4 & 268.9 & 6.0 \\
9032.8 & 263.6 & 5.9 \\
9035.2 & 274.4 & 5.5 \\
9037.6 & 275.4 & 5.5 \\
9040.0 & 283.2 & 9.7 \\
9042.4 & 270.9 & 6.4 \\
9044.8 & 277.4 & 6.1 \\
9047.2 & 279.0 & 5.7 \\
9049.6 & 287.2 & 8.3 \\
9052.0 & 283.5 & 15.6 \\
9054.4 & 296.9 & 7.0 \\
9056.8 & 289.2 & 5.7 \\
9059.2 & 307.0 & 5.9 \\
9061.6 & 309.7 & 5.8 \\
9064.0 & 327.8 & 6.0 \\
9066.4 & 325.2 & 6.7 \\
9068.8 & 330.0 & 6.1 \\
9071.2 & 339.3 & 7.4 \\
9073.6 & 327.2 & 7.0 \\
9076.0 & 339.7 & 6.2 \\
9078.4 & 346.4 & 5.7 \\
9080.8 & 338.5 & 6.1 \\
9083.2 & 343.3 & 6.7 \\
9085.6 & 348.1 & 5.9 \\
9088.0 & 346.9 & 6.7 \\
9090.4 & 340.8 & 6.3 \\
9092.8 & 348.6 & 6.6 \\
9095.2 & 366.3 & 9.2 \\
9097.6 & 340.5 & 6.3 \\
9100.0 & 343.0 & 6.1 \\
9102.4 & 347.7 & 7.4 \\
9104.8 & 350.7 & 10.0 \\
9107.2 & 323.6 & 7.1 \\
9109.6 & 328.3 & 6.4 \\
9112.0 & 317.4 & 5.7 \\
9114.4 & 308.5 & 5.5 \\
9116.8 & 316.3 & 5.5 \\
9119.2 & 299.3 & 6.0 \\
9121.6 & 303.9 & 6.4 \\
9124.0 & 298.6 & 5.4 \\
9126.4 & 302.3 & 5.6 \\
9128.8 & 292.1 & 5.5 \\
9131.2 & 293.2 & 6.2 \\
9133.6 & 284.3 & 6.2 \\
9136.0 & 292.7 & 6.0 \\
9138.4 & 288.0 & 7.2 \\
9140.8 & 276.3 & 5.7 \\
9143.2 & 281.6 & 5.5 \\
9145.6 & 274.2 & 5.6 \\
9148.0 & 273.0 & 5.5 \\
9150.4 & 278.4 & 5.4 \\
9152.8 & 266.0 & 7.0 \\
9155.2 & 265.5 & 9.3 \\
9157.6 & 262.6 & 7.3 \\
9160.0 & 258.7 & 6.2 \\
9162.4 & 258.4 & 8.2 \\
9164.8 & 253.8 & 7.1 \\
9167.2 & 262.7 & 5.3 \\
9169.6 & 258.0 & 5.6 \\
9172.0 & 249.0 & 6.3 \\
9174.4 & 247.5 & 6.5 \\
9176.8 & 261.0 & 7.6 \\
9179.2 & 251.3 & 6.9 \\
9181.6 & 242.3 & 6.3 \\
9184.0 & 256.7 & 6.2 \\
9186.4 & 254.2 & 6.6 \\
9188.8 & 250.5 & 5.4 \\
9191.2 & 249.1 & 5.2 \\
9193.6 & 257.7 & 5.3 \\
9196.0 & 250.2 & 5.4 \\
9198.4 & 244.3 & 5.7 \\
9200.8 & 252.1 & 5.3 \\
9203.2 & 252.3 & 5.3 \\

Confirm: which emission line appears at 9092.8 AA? Mg II 2798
